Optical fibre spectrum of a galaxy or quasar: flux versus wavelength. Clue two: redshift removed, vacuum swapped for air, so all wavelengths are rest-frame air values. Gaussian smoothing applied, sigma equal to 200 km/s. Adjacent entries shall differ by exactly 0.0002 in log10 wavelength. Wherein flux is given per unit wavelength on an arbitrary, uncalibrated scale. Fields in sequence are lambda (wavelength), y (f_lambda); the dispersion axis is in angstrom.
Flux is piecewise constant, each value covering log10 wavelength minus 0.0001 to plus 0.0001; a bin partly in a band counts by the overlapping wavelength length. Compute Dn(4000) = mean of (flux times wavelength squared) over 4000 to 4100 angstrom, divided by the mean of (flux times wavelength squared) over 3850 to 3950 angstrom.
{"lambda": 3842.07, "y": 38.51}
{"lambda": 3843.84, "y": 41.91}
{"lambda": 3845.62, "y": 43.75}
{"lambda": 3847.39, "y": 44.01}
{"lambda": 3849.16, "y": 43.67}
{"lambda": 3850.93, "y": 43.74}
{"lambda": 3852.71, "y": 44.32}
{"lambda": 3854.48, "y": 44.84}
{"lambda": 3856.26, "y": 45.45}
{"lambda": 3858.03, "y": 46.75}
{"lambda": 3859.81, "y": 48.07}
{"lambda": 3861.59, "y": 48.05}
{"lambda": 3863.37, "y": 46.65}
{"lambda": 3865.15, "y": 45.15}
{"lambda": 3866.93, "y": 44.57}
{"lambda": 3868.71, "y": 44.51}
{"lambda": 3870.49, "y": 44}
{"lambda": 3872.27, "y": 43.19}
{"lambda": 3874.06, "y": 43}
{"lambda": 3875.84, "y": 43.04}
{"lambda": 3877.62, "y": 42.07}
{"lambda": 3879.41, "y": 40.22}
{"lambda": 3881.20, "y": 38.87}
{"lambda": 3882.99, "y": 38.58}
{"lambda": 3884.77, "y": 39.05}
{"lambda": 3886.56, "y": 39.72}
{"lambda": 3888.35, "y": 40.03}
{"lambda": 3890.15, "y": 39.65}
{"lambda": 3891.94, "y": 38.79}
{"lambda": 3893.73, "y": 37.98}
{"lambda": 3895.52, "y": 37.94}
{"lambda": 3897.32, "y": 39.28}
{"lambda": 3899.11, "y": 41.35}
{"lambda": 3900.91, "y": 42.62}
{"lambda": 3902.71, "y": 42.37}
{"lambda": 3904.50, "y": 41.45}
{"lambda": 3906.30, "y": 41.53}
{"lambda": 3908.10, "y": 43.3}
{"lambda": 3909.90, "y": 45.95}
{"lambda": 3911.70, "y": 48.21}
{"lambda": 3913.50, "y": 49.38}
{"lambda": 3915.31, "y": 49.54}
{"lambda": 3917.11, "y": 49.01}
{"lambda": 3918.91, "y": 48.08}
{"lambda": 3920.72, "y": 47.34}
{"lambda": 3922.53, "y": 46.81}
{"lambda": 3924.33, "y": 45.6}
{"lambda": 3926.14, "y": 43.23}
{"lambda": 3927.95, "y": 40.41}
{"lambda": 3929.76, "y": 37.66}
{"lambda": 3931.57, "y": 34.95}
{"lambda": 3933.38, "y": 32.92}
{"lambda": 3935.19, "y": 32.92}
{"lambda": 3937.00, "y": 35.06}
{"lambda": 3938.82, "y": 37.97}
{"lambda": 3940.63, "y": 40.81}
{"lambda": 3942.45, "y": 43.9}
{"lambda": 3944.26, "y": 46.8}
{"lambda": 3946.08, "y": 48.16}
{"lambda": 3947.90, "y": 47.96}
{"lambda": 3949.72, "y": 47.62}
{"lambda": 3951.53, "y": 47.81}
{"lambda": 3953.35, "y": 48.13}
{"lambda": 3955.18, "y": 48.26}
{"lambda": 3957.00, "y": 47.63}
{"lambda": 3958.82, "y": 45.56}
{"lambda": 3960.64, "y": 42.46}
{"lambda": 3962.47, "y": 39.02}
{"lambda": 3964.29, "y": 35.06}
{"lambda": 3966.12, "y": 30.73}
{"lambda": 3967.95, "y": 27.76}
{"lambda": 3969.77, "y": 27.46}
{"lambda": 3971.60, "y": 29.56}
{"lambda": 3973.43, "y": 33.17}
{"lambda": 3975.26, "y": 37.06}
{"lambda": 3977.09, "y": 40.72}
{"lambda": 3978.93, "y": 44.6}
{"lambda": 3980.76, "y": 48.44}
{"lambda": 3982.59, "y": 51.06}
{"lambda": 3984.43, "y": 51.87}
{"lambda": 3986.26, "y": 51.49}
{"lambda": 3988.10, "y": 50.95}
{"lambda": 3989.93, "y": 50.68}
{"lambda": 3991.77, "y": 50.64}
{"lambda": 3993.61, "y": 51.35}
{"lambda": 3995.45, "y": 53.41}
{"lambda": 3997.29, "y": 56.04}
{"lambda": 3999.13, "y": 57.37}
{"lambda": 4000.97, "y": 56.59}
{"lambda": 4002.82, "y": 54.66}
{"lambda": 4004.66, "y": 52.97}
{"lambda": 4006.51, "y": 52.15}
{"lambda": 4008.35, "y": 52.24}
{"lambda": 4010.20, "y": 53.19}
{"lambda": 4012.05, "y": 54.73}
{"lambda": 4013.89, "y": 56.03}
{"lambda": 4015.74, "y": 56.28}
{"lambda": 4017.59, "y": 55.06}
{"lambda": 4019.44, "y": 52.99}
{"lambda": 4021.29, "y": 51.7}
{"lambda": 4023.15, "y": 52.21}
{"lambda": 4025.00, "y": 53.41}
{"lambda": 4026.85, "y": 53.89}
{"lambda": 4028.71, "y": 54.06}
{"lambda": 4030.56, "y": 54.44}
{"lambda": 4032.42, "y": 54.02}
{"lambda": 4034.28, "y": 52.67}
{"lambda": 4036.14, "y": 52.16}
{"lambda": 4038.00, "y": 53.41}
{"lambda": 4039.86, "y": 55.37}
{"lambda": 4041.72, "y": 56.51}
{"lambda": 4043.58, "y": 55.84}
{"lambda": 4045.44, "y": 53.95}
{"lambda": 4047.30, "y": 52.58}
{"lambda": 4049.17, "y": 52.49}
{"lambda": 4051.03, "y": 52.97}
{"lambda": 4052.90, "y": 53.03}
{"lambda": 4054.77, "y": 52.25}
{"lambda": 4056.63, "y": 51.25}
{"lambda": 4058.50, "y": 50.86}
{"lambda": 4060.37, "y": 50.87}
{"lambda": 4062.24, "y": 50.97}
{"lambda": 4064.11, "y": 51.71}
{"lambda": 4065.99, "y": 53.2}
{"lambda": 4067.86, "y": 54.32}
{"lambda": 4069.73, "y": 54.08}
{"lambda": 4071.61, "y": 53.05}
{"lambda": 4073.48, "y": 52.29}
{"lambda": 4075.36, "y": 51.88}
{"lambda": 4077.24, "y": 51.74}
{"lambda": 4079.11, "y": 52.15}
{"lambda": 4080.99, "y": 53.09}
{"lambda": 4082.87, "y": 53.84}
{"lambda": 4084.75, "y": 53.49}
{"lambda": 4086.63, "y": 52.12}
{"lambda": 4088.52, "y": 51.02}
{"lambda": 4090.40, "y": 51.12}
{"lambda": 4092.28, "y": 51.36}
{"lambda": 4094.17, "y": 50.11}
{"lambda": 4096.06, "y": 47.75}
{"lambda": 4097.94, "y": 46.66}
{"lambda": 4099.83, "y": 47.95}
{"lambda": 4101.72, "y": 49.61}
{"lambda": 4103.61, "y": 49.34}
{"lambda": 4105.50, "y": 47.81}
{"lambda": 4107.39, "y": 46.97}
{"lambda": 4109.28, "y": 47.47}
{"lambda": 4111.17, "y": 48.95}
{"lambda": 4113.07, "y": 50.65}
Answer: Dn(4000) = 1.33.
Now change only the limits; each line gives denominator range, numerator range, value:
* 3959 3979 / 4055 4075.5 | 1.56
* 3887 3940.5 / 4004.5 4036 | 1.36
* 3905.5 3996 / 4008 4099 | 1.28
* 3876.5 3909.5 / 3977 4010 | 1.35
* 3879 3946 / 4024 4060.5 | 1.37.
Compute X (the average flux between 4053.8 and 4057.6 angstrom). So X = 51.8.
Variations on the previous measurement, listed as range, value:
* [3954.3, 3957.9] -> 48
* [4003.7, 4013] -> 53.1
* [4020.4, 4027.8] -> 52.8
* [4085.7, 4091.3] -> 51.4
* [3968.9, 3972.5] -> 28.5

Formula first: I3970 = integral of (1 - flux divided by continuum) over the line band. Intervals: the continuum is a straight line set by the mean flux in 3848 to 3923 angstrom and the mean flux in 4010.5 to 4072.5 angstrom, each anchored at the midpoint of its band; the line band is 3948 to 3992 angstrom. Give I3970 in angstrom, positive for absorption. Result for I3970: 5.5 angstrom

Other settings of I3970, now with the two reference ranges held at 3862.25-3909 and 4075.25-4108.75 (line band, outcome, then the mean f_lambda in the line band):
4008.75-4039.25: -4.1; 53.7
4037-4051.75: -1.8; 54.2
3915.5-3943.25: 1.3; 41.3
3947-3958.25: -0.9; 47.8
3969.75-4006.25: -1.7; 48.1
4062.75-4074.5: -0.9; 53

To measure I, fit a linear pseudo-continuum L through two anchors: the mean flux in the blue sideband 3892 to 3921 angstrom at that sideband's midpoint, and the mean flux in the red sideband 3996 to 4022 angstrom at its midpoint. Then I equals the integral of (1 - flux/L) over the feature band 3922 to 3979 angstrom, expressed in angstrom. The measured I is 9.6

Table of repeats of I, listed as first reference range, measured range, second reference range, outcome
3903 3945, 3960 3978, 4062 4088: 4.5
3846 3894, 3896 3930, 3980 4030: 1.3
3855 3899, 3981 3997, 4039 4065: -0.8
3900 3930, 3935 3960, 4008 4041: 1.7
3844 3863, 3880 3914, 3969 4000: 3.2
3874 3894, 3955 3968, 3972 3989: 1.2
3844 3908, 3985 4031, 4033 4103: -4.1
